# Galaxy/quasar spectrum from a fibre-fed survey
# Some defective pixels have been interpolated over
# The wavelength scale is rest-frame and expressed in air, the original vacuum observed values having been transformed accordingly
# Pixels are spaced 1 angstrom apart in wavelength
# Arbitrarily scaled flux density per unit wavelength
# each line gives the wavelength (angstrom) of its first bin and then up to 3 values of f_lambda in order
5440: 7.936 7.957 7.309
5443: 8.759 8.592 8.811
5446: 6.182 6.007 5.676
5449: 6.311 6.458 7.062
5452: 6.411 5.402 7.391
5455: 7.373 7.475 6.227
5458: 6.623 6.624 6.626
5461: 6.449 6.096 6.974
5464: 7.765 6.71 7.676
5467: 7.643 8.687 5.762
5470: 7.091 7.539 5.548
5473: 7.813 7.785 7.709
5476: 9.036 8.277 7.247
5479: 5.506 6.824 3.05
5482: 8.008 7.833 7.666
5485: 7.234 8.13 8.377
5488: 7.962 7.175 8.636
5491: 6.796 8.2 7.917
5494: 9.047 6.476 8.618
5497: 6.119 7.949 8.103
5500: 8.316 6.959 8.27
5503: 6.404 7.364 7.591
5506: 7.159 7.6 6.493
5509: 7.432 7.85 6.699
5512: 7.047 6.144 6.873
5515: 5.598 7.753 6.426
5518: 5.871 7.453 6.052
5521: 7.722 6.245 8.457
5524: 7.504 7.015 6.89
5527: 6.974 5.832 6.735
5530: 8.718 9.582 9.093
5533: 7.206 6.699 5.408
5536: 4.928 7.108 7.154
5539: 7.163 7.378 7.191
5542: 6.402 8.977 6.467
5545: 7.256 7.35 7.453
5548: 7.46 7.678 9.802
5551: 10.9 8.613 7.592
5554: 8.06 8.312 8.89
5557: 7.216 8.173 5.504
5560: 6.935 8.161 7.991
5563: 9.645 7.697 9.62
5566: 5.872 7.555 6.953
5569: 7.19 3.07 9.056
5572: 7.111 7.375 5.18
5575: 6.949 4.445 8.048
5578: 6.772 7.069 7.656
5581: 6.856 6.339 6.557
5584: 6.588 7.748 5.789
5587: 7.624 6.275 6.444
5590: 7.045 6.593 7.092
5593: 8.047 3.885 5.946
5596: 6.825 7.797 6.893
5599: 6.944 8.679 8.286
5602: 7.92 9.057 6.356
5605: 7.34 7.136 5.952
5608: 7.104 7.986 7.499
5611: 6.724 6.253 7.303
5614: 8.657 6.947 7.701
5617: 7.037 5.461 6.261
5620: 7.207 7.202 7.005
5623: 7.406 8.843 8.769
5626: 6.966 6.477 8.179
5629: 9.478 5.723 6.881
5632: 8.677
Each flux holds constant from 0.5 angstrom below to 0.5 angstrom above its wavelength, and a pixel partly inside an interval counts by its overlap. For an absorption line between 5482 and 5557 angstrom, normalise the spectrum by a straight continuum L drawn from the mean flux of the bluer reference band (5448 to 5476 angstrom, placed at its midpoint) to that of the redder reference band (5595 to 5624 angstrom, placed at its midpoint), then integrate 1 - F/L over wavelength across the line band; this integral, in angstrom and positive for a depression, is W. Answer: -4.2 angstrom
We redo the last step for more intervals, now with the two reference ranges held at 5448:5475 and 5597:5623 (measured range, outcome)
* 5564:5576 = 0.5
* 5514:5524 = 0.2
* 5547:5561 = -1.9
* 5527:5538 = -0.1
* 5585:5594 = 0.6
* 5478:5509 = -1.9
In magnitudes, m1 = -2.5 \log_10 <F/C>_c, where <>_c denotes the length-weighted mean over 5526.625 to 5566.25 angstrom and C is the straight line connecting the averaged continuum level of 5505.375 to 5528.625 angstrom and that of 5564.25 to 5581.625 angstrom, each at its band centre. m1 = -0.112 mag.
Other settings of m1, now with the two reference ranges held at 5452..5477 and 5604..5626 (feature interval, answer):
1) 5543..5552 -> -0.139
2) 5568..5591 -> 0.076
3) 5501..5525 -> 0.013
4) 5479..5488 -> 0.002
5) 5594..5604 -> -0.023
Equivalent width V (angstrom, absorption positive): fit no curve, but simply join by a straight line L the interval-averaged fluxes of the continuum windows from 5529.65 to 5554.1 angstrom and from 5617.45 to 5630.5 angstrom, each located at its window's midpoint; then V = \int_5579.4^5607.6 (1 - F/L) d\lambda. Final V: 1.7 angstrom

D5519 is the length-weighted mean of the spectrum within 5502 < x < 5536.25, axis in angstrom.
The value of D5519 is 7.06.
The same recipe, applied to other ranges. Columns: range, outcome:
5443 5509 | 7.23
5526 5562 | 7.55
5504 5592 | 7.21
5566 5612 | 6.91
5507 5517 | 6.89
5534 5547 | 6.91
